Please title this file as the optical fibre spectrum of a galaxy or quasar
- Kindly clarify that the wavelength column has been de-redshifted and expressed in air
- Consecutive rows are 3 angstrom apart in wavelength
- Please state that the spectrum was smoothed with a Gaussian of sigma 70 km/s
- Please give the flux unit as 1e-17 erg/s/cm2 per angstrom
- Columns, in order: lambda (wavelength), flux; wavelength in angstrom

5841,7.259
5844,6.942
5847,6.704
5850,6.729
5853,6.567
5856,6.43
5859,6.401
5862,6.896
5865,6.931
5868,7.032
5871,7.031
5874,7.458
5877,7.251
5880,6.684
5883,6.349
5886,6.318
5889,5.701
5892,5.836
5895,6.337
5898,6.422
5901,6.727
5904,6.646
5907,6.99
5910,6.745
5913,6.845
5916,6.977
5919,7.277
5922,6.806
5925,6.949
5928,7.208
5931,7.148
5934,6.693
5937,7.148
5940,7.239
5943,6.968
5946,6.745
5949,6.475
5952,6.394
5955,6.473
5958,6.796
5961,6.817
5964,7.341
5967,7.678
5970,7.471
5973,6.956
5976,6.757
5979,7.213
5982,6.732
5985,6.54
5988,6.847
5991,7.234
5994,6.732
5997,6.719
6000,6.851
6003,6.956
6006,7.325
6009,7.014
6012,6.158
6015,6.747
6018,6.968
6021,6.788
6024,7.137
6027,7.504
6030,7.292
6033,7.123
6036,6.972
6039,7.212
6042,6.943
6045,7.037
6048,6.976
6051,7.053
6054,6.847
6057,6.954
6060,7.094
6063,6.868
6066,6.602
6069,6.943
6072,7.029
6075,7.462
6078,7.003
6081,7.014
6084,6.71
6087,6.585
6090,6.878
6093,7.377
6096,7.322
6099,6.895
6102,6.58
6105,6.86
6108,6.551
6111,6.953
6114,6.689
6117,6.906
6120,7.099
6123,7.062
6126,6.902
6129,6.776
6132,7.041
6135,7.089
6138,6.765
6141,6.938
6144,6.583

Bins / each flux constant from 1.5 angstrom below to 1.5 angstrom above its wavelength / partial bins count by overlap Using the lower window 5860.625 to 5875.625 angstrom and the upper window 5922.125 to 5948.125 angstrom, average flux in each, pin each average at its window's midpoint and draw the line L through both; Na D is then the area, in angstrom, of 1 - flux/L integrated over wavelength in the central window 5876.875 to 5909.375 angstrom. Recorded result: 2.7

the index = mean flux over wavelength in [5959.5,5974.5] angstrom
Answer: 7.25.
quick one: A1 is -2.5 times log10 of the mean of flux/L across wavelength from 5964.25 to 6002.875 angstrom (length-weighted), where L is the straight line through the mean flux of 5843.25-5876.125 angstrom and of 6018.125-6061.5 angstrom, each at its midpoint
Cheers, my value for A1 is 0.00 mag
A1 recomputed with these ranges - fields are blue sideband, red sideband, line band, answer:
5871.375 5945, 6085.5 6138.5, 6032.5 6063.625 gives -0.02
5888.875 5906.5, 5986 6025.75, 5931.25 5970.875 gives -0.05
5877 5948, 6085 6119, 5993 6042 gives -0.02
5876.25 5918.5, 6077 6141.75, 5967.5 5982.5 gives -0.06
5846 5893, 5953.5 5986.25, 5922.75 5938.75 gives -0.03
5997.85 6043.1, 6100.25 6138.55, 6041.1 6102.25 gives -0.01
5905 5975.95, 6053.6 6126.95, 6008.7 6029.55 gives 0.00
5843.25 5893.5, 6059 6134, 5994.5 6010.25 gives -0.02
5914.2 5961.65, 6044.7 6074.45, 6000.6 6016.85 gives 0.01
